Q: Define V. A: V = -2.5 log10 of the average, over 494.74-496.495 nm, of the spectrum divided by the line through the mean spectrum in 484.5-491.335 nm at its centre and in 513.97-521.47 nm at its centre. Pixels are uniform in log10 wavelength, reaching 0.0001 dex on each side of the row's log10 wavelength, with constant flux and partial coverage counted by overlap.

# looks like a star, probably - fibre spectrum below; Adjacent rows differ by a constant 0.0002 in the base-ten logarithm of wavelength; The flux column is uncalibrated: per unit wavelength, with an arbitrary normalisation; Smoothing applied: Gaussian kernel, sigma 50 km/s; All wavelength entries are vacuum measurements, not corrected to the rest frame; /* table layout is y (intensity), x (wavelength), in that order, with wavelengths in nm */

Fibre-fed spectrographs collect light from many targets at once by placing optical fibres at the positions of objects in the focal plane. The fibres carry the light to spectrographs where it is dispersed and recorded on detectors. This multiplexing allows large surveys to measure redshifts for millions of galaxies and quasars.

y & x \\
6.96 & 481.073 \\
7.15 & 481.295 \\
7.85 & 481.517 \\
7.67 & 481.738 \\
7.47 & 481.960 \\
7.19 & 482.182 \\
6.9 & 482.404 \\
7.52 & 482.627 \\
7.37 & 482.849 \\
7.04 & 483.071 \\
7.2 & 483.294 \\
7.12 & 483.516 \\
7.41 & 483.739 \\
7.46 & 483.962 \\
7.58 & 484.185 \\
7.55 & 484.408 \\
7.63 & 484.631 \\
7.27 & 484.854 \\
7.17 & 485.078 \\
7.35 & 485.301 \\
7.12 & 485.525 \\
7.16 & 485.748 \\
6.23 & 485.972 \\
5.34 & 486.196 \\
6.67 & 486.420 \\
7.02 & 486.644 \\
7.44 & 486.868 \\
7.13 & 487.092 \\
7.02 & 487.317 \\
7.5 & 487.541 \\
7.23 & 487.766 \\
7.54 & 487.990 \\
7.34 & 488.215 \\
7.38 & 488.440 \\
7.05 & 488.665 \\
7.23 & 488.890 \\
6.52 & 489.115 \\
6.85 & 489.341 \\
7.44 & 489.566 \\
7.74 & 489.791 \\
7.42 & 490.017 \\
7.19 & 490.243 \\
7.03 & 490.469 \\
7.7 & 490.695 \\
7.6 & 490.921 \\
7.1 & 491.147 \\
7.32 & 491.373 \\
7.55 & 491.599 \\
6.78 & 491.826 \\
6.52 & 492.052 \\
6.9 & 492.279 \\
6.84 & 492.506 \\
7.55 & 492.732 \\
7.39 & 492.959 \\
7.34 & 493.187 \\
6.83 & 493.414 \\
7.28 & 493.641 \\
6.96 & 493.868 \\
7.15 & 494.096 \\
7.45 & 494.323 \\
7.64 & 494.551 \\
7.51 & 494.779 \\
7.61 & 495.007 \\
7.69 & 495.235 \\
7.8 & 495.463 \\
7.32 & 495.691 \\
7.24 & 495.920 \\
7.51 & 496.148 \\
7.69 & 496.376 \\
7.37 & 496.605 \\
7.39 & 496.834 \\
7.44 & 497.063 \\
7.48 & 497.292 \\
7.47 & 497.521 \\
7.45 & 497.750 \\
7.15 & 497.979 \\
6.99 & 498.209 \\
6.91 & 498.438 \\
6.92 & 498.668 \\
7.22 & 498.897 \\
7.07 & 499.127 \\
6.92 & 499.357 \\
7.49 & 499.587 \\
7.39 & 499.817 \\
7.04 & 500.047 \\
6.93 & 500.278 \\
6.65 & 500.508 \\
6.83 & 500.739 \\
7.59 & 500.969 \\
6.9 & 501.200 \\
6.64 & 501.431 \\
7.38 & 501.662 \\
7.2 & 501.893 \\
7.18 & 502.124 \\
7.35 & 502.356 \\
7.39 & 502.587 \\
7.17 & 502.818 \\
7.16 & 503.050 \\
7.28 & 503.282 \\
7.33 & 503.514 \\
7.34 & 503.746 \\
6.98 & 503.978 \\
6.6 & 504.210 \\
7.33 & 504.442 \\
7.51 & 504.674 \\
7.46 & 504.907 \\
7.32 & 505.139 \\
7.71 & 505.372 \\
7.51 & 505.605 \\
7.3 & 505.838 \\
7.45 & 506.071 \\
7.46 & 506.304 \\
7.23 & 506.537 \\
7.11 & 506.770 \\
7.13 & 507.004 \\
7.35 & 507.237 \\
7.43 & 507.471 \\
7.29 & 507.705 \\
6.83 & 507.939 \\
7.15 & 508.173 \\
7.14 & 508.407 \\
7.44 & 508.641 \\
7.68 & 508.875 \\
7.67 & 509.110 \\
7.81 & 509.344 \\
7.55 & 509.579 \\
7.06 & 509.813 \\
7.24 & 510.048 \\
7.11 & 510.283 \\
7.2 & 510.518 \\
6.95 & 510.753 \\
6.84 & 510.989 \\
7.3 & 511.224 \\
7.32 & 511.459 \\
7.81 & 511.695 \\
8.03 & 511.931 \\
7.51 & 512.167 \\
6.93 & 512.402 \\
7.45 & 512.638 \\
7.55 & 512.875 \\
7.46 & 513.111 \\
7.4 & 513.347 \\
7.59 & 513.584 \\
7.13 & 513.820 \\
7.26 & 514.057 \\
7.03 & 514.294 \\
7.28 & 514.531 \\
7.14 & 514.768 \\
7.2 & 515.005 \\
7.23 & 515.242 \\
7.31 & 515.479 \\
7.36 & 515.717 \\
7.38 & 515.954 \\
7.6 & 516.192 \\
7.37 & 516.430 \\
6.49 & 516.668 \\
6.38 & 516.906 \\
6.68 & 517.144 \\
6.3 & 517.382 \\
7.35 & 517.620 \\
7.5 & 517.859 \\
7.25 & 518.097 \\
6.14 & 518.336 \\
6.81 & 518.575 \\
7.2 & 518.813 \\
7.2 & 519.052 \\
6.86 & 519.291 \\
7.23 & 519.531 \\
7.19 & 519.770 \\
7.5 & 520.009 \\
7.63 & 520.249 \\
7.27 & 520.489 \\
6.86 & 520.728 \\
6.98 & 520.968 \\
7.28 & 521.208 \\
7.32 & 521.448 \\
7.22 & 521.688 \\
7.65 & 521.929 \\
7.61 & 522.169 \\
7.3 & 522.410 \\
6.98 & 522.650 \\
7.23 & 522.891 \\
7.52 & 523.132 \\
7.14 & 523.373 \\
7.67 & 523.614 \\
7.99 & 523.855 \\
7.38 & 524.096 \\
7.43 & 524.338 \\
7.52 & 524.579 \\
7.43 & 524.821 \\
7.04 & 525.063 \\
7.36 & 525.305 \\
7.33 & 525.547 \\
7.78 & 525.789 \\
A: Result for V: -0.06 mag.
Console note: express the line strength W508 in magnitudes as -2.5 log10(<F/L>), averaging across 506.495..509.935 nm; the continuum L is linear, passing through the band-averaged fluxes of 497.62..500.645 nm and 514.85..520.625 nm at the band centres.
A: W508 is -0.04 mag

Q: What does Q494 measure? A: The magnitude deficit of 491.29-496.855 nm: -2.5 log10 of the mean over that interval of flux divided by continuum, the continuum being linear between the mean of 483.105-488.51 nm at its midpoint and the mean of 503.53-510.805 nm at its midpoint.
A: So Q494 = -0.01 mag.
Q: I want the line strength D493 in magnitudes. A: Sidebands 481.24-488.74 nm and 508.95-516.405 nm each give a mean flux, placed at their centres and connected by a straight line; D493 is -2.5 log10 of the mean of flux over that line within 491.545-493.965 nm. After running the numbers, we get 0.03 mag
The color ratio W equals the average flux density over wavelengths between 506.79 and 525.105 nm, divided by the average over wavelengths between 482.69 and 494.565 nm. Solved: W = 1.0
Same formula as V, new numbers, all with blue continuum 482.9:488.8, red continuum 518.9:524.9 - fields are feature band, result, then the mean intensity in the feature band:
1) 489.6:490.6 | -0.03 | 7.36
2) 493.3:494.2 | 0.02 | 7.06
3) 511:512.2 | -0.04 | 7.53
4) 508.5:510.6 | -0.02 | 7.42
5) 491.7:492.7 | 0.05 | 6.84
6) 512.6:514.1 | -0.02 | 7.41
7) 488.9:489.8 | 0.01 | 7.08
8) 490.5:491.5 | -0.03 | 7.4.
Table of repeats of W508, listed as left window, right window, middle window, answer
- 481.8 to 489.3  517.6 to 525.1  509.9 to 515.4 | -0.01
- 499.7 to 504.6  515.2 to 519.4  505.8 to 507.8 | -0.03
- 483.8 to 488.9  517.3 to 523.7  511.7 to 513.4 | -0.05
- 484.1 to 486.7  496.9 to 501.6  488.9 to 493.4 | -0.02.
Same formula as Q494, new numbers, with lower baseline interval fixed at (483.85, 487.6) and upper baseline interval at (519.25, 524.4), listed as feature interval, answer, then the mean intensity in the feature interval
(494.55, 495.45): -0.07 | 7.63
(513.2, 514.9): 0.00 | 7.26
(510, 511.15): 0.03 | 7.07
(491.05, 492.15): 0.01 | 7.06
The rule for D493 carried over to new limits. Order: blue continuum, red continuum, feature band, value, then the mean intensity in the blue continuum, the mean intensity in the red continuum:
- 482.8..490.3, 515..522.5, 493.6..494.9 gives -0.026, 7.17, 7.14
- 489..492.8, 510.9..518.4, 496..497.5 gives -0.043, 7.18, 7.21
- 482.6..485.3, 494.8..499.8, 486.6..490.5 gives 0.018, 7.36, 7.34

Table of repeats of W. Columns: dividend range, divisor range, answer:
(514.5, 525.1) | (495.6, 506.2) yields 1.00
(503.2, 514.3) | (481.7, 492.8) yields 1.02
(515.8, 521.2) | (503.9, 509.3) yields 0.96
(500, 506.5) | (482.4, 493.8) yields 1.01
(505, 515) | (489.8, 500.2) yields 1.01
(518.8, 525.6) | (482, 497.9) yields 1.01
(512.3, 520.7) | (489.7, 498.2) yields 0.98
